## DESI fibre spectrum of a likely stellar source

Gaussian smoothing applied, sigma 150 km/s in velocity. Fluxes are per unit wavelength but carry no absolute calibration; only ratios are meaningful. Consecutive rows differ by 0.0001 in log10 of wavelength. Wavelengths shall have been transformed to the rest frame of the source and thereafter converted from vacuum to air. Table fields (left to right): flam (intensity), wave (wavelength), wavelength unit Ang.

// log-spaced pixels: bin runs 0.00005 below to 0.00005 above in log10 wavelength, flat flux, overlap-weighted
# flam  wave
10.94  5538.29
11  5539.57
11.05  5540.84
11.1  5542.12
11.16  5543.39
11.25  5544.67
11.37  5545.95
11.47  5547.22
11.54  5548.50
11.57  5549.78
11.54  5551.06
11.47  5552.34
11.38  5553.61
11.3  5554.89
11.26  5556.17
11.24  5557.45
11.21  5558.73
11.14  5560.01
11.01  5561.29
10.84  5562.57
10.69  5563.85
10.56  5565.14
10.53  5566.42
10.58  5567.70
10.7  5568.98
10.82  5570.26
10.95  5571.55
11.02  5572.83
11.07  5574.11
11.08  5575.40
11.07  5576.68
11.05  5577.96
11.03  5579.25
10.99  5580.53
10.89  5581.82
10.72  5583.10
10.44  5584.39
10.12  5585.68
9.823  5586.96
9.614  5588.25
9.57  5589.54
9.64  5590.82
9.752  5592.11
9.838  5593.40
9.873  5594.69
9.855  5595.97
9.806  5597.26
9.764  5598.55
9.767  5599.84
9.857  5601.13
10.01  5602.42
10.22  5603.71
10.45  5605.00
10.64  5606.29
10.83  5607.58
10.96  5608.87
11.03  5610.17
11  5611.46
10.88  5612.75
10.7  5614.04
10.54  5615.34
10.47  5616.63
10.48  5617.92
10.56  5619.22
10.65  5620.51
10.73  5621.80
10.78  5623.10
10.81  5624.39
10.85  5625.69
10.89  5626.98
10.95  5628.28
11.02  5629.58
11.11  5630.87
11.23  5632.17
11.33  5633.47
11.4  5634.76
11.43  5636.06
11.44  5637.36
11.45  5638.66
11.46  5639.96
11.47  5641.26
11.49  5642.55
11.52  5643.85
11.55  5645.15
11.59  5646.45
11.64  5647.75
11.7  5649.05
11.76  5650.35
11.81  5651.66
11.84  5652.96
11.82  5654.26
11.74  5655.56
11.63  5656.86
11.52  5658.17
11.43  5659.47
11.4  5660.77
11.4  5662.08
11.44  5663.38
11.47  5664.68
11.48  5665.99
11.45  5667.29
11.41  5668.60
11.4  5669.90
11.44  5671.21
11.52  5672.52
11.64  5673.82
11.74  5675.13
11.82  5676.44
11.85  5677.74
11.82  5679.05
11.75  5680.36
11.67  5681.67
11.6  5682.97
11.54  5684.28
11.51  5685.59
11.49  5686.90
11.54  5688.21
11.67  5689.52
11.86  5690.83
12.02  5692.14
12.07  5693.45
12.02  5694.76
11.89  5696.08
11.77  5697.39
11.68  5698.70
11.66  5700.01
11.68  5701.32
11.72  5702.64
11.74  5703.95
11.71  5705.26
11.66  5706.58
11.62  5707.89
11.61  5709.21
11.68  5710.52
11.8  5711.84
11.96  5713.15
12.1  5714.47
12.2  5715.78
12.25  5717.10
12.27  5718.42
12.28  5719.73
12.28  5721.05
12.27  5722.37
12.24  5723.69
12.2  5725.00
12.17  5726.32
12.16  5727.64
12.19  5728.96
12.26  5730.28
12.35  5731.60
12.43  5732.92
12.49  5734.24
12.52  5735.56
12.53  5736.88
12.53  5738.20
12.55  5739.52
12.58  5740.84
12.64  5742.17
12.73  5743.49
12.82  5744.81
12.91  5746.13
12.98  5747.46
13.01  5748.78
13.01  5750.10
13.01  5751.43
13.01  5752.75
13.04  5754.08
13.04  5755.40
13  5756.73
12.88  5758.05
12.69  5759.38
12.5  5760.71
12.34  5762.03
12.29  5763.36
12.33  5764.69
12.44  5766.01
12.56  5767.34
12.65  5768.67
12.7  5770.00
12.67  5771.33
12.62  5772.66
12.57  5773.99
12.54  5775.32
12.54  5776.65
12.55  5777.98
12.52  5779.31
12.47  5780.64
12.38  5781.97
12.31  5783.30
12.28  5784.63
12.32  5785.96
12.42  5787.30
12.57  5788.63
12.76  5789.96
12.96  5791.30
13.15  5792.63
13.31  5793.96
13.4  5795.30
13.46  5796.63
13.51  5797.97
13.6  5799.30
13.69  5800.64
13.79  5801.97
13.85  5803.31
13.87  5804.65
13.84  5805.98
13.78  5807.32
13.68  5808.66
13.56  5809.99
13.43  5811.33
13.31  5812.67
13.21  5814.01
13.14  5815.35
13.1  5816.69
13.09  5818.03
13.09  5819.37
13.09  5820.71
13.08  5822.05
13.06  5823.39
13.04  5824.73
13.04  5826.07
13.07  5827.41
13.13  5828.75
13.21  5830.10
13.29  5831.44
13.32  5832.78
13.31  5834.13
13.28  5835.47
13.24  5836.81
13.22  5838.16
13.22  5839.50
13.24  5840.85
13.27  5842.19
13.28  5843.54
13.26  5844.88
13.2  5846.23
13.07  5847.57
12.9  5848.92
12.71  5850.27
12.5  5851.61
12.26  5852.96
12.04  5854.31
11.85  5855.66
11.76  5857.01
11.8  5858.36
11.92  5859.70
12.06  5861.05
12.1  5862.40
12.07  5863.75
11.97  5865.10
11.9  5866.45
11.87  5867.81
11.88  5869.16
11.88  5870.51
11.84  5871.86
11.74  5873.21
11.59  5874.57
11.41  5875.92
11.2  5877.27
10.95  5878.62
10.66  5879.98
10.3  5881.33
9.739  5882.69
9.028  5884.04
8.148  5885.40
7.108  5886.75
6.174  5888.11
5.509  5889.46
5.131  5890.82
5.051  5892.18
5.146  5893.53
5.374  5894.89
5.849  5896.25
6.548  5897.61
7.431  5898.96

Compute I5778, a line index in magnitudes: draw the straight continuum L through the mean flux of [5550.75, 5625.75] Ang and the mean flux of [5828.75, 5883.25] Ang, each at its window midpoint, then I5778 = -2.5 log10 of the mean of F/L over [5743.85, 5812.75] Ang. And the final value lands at -0.10 mag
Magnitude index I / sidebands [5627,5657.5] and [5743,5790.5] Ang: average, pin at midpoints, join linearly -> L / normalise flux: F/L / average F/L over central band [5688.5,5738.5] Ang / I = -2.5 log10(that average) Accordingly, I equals 0.01 mag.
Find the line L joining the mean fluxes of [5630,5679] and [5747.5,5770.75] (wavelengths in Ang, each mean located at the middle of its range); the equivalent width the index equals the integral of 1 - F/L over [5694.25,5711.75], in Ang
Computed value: 0.5 Ang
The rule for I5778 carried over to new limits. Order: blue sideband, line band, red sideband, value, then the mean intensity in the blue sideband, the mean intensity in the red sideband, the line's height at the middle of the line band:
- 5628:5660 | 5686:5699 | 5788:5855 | 0.02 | 11.5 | 13.2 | 12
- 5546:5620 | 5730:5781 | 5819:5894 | -0.13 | 10.7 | 11.5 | 11.2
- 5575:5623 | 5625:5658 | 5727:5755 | -0.04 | 10.4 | 12.7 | 11.1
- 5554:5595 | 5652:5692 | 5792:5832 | 0.01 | 10.6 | 13.4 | 11.8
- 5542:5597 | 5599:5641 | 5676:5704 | 0.04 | 10.8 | 11.7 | 11.2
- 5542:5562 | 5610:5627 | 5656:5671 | 0.07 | 11.3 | 11.5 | 11.4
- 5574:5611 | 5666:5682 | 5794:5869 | -0.04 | 10.3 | 13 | 11.2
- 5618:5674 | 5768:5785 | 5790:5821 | 0.04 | 11.4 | 13.4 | 13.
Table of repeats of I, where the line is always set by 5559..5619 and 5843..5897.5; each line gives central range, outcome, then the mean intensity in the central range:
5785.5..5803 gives -0.25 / 13.2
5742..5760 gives -0.23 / 12.9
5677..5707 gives -0.12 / 11.7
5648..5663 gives -0.11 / 11.6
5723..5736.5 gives -0.18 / 12.3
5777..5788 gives -0.19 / 12.4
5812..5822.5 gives -0.25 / 13.1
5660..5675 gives -0.10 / 11.5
